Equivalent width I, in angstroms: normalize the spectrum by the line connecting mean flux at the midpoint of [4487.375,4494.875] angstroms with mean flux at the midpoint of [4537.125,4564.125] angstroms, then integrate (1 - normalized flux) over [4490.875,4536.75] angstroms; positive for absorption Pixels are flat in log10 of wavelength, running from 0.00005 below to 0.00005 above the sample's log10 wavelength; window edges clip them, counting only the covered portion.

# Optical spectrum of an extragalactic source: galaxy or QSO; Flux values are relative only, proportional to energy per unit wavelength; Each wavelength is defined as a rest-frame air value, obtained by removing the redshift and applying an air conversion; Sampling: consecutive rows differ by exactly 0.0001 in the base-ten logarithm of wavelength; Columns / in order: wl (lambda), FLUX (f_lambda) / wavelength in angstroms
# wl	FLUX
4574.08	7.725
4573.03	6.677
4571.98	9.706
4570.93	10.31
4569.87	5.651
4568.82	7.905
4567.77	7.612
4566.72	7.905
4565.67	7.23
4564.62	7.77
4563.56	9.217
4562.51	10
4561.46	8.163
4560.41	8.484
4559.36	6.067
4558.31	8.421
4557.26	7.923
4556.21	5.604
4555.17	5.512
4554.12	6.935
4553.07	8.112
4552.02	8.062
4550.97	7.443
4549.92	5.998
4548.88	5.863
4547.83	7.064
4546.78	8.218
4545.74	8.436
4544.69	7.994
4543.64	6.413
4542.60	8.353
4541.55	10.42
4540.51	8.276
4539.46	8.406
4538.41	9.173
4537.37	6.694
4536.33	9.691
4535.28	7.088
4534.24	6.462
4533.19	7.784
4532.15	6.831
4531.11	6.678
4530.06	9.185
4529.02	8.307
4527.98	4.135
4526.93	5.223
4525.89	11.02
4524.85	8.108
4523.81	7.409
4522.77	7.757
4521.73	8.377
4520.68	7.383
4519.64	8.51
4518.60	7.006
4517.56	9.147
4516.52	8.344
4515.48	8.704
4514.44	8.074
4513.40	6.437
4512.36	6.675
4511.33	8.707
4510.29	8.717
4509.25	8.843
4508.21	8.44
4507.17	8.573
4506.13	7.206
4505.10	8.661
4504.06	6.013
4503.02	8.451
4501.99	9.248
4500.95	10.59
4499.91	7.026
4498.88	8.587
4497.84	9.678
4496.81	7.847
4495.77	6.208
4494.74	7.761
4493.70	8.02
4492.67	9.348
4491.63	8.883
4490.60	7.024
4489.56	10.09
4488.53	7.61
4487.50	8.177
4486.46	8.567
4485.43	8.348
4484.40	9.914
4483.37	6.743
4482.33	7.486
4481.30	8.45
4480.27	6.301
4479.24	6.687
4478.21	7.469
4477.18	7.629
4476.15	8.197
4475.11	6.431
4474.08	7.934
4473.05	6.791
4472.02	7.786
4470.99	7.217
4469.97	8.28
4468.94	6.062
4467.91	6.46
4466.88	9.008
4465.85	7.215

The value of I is 1.0 angstroms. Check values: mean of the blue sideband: 8.4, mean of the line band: 7.97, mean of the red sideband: 7.75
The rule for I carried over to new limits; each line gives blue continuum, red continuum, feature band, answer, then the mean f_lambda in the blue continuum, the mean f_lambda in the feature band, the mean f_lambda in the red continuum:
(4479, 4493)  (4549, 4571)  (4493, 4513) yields -0.45 angstroms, 8.13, 8.17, 7.55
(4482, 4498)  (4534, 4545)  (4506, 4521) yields 0.17 angstroms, 8.21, 8.08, 8.13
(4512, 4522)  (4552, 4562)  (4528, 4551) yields -0.44 angstroms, 7.86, 7.69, 7.3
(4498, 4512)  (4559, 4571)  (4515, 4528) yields 0.58 angstroms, 8.4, 7.91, 7.96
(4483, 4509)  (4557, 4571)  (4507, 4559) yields 2.52 angstroms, 8.3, 7.73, 7.97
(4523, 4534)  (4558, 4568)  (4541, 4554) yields 0.20 angstroms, 7.45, 7.68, 8.09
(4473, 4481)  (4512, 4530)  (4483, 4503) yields -2.70 angstroms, 7.23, 8.42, 7.73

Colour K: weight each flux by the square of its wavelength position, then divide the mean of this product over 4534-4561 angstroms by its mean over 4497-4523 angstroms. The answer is 0.94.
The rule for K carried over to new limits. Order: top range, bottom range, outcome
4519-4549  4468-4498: 1.02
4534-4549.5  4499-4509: 0.97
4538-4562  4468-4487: 1.04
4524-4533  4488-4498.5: 0.92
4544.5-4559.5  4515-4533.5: 0.94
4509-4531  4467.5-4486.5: 1.07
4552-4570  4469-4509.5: 0.98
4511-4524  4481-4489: 0.98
